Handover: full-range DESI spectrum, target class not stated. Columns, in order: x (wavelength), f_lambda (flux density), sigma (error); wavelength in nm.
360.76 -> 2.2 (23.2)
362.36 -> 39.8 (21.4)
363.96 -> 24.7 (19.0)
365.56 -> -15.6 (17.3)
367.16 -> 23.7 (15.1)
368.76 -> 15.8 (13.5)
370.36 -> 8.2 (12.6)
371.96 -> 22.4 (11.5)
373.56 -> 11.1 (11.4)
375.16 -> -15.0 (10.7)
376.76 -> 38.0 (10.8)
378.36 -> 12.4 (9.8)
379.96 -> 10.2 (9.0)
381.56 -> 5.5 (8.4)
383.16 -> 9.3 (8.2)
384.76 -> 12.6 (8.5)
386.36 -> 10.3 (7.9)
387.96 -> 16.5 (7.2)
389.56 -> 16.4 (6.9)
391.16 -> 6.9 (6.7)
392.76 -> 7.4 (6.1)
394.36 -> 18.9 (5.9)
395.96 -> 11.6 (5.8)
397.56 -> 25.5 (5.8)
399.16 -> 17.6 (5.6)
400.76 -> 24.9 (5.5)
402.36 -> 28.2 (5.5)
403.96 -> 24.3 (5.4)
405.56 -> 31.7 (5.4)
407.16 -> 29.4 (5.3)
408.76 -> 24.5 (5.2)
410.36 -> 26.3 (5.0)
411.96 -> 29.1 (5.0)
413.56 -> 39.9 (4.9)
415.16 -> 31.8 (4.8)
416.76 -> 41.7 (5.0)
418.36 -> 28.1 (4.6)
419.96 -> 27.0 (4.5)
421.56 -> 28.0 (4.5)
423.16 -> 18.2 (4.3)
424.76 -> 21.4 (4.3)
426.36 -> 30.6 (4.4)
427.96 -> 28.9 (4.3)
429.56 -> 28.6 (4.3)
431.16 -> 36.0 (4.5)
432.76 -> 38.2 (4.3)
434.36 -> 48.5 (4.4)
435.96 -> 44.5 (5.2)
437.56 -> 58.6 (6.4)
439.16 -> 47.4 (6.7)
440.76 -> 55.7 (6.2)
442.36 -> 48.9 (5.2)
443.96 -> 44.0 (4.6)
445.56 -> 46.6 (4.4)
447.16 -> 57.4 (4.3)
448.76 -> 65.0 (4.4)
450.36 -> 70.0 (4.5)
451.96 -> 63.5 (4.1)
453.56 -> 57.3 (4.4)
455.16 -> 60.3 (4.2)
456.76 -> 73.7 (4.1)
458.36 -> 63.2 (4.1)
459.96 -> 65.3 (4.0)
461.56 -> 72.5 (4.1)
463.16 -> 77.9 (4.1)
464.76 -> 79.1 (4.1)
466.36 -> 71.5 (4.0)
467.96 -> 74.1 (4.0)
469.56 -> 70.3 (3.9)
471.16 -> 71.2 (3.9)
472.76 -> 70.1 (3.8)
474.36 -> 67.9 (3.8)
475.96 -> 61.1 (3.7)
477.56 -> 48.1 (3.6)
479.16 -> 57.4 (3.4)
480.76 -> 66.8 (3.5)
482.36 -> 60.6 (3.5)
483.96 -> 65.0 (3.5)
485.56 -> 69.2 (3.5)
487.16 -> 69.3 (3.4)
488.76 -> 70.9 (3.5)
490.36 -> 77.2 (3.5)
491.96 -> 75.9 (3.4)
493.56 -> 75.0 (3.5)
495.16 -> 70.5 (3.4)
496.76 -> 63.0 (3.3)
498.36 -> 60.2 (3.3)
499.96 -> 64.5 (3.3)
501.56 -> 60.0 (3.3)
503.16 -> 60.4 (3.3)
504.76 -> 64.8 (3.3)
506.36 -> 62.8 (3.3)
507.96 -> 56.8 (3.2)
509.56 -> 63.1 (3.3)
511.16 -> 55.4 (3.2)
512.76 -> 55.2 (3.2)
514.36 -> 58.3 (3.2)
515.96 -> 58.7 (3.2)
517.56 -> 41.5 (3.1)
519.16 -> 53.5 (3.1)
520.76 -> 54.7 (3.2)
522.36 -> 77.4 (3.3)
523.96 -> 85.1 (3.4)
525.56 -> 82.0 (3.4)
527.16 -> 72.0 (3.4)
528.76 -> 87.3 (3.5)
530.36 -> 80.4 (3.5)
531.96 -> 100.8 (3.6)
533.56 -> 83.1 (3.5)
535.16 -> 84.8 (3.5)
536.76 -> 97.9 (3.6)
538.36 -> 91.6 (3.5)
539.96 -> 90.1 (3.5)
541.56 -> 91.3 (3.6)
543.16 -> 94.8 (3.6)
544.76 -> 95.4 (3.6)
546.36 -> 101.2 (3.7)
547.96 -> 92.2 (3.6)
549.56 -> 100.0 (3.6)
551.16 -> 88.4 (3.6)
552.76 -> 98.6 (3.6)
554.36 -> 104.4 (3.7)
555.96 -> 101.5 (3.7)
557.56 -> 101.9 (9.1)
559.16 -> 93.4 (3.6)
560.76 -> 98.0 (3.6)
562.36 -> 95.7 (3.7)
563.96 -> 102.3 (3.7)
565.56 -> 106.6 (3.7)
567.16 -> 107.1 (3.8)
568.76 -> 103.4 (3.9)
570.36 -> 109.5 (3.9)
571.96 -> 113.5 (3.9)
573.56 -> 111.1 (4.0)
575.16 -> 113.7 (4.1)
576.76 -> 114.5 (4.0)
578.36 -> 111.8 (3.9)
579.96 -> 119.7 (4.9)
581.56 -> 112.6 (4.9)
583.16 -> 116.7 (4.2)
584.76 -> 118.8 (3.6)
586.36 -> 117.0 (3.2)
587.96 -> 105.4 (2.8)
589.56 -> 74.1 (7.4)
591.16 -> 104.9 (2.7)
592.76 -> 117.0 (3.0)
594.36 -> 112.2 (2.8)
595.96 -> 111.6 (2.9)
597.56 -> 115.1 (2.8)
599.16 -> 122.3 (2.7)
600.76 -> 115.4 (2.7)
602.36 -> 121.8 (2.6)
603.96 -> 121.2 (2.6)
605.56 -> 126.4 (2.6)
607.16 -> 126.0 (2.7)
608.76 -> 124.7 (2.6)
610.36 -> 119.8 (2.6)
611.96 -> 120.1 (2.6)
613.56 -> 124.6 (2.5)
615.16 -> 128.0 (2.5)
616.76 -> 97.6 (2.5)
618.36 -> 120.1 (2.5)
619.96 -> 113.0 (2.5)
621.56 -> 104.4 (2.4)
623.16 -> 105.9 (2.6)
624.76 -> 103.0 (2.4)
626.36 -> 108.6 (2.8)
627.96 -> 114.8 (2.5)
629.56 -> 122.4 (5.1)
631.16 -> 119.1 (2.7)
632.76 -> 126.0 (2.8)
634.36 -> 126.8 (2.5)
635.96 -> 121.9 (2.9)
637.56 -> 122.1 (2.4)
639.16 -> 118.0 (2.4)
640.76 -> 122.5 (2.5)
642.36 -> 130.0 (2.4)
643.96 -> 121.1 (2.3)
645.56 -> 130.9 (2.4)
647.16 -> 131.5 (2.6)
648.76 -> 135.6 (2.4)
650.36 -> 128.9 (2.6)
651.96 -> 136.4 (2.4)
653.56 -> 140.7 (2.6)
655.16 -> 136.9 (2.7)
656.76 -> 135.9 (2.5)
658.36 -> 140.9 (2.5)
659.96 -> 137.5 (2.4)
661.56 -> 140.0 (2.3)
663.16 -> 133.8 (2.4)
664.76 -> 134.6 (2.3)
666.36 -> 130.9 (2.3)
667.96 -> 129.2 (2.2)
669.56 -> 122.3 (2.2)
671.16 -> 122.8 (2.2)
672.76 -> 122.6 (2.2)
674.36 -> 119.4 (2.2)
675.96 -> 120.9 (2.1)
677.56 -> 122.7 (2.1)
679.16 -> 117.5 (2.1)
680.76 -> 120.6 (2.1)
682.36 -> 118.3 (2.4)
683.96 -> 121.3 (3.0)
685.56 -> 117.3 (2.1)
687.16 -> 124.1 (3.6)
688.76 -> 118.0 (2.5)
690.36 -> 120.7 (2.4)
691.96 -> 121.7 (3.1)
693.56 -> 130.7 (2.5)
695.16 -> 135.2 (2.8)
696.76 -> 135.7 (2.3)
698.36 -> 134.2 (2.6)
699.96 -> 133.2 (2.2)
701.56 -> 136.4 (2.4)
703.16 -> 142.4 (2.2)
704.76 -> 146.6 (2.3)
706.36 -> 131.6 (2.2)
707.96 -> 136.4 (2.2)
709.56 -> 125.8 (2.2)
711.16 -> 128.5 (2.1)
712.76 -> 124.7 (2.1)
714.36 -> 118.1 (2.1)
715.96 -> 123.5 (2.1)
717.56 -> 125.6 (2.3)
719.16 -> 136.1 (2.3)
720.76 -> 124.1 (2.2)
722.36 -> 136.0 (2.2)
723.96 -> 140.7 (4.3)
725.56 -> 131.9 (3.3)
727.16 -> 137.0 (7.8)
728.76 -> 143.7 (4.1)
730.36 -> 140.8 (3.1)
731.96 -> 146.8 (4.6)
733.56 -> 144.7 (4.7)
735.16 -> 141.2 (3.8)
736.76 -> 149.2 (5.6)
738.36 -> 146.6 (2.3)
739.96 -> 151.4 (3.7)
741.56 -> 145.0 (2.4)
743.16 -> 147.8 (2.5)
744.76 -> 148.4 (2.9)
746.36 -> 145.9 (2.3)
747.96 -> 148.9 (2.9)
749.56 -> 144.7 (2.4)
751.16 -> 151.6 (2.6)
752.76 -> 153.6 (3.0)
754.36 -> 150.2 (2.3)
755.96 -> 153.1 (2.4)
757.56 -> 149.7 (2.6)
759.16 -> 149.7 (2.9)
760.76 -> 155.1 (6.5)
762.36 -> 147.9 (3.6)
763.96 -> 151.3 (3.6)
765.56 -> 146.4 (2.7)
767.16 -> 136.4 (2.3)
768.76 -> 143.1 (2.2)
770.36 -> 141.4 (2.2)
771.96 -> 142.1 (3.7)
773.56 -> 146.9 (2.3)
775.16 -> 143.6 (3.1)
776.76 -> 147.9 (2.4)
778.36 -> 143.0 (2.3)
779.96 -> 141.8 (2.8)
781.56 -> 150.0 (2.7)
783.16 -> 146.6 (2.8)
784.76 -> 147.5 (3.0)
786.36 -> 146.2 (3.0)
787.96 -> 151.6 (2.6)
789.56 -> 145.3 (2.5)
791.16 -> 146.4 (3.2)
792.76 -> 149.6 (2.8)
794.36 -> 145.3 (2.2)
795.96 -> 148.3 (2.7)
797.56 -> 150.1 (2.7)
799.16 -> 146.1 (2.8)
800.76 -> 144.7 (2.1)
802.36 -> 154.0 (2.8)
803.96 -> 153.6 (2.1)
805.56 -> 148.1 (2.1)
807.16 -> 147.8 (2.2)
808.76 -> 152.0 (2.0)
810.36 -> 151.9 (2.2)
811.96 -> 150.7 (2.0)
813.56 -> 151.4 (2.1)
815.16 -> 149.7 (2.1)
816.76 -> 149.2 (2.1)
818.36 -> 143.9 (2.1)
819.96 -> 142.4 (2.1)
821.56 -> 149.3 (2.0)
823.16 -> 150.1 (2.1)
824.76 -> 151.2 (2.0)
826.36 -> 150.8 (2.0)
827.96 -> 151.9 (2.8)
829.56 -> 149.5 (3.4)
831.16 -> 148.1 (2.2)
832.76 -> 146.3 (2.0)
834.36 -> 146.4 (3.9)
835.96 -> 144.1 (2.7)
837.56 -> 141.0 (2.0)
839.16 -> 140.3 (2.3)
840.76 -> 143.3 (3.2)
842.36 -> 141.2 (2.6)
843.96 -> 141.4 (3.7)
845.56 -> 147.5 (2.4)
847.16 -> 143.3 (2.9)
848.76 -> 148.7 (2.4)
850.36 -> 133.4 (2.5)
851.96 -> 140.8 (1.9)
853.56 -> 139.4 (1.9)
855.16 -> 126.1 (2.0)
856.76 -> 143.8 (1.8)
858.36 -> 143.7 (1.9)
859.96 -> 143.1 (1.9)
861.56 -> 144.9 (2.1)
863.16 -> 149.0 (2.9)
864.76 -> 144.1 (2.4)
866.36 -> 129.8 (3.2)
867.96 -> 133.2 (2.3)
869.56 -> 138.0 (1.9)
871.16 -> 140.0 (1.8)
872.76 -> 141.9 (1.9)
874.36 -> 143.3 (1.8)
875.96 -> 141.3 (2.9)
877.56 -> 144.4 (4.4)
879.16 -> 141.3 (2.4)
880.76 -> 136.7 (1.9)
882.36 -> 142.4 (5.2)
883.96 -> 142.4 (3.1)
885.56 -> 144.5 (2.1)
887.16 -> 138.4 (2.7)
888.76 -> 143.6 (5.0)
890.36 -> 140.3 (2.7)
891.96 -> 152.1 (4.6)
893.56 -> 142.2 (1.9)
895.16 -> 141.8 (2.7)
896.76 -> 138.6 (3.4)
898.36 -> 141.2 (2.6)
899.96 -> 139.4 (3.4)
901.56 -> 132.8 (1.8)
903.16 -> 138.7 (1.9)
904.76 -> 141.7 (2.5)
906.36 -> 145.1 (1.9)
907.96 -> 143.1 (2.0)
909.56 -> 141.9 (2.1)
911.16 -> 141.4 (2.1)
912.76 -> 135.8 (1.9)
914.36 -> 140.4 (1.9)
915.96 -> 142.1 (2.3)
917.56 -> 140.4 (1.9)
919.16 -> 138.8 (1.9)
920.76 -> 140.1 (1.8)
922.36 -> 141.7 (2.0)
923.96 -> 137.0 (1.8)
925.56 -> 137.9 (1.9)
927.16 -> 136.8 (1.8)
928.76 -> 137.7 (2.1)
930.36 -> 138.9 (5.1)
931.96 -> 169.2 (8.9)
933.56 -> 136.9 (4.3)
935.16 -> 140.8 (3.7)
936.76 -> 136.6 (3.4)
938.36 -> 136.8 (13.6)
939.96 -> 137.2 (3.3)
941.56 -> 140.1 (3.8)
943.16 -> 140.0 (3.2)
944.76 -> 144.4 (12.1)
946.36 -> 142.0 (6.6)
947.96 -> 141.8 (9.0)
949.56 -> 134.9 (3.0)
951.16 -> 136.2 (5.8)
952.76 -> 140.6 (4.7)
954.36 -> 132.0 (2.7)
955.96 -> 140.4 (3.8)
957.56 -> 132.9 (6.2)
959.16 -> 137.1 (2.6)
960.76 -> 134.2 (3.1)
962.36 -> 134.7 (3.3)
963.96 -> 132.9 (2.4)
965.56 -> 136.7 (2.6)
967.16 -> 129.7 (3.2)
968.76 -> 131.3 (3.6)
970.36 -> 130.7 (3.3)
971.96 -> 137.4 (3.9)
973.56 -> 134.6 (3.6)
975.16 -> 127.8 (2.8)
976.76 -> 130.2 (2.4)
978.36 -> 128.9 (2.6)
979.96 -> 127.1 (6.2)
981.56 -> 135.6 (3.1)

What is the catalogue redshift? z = 0.00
